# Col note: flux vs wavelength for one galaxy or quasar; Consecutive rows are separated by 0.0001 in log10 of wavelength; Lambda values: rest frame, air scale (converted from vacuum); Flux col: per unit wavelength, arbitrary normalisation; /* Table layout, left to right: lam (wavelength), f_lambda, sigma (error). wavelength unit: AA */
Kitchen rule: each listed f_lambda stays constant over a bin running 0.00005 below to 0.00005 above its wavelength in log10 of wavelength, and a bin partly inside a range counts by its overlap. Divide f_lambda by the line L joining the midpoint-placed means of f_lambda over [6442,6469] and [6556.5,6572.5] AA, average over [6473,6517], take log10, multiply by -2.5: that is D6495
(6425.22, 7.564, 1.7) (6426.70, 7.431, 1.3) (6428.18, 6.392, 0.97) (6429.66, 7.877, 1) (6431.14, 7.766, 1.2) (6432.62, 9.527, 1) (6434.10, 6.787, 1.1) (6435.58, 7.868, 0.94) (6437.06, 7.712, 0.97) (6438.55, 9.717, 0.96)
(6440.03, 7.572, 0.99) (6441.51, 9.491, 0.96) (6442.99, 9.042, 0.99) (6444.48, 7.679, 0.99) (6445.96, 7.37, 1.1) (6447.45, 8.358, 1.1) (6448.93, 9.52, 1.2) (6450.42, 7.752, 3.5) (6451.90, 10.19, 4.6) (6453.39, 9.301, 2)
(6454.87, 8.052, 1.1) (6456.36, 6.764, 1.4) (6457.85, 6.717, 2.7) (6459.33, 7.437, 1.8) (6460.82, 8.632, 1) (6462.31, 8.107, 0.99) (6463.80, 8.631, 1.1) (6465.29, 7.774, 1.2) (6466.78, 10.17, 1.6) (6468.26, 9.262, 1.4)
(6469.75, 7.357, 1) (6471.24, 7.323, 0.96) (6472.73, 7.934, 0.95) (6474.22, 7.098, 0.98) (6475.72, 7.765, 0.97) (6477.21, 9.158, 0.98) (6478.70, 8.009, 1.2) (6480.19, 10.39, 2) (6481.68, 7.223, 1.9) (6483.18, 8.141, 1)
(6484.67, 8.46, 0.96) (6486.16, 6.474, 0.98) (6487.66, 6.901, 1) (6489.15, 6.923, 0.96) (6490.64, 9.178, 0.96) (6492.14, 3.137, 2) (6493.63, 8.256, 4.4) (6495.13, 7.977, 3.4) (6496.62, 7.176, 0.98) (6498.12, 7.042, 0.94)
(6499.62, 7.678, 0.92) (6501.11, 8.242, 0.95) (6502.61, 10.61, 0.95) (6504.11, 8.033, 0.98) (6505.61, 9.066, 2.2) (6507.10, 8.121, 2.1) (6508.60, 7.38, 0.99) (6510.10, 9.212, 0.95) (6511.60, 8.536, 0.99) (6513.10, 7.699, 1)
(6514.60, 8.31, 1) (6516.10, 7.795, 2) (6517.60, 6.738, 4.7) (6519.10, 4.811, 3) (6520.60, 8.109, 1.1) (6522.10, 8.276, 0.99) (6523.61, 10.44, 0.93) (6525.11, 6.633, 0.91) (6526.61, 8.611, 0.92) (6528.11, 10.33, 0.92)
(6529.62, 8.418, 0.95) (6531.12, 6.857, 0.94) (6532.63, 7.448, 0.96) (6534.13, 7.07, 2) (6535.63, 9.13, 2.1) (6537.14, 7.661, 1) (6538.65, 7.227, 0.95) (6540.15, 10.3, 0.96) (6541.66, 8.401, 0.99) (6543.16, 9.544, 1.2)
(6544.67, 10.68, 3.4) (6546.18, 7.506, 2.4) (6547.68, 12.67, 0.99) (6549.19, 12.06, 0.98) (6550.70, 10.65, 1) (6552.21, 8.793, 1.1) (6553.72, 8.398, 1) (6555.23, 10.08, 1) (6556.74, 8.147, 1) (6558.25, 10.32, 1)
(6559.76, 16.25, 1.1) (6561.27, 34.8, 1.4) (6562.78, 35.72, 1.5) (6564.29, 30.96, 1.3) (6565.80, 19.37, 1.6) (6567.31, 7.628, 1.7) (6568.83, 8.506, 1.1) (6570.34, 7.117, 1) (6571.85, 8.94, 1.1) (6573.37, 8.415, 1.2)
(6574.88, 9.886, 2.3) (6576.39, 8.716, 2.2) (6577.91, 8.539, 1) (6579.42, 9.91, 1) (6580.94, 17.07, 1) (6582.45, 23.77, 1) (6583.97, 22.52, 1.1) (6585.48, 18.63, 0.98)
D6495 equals 0.41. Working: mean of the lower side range 8.39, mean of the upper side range 17.4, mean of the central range 7.93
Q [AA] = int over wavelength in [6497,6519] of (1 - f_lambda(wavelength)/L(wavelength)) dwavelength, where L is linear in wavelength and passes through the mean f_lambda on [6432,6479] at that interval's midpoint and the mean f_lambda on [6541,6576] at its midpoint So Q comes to 5.5 AA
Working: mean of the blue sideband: 8.25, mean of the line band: 8.06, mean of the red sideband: 13.2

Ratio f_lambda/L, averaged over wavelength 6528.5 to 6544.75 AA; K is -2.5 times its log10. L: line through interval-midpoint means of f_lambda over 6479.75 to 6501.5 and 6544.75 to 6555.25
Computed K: 0.14 mag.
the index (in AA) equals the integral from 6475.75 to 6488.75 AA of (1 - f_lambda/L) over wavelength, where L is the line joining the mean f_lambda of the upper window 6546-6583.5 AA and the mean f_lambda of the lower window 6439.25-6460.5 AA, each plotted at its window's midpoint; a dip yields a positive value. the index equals 2.36 AA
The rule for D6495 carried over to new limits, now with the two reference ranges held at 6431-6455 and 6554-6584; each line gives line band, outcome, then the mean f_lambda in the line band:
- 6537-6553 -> 0.388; 9.66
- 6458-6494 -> 0.274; 7.88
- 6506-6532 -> 0.475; 8.03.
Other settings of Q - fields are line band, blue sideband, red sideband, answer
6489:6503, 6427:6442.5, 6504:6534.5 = 0.8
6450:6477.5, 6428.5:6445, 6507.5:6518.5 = -0.2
